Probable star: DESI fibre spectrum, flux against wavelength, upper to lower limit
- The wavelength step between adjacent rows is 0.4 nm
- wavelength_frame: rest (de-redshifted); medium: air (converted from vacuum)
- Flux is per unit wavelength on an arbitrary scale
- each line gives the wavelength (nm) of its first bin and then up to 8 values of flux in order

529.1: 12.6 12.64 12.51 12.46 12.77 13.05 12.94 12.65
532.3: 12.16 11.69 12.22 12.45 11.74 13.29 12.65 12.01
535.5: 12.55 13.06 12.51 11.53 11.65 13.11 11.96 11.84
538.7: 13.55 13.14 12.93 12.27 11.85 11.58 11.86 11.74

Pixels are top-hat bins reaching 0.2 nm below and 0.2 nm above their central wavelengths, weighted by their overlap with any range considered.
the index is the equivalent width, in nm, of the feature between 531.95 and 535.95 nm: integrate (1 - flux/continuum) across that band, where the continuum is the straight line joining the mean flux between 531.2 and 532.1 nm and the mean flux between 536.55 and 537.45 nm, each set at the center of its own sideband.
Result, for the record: 0.01 nm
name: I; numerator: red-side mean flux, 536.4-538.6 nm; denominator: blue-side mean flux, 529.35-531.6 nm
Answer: 0.95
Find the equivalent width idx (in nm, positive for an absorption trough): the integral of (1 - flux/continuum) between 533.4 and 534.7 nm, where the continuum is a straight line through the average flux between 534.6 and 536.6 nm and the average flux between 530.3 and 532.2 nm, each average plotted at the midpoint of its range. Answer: 0.01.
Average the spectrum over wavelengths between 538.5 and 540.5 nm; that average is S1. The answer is 12.7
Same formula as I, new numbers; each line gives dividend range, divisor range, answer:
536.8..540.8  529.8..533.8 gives 0.99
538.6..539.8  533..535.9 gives 1.05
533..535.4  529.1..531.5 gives 0.98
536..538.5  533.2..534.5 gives 0.97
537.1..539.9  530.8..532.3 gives 0.99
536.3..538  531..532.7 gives 0.97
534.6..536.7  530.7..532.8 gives 0.99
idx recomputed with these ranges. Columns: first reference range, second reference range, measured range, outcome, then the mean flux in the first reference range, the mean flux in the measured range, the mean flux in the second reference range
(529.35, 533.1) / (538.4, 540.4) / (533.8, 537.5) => 0.07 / 12.5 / 12.4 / 12.7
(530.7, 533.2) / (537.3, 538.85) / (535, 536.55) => 0.00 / 12.5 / 12.5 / 12.6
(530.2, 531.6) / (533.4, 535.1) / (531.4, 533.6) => 0.06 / 12.8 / 12.3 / 12.5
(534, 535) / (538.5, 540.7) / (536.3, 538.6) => 0.10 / 12.8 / 12.1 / 12.6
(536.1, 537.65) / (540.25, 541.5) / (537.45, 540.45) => -0.15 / 12.2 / 12.6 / 11.7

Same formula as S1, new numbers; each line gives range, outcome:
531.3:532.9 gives 12.4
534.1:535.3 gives 12.7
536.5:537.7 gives 12.1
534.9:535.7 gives 12.3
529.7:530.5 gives 12.5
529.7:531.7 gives 12.7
